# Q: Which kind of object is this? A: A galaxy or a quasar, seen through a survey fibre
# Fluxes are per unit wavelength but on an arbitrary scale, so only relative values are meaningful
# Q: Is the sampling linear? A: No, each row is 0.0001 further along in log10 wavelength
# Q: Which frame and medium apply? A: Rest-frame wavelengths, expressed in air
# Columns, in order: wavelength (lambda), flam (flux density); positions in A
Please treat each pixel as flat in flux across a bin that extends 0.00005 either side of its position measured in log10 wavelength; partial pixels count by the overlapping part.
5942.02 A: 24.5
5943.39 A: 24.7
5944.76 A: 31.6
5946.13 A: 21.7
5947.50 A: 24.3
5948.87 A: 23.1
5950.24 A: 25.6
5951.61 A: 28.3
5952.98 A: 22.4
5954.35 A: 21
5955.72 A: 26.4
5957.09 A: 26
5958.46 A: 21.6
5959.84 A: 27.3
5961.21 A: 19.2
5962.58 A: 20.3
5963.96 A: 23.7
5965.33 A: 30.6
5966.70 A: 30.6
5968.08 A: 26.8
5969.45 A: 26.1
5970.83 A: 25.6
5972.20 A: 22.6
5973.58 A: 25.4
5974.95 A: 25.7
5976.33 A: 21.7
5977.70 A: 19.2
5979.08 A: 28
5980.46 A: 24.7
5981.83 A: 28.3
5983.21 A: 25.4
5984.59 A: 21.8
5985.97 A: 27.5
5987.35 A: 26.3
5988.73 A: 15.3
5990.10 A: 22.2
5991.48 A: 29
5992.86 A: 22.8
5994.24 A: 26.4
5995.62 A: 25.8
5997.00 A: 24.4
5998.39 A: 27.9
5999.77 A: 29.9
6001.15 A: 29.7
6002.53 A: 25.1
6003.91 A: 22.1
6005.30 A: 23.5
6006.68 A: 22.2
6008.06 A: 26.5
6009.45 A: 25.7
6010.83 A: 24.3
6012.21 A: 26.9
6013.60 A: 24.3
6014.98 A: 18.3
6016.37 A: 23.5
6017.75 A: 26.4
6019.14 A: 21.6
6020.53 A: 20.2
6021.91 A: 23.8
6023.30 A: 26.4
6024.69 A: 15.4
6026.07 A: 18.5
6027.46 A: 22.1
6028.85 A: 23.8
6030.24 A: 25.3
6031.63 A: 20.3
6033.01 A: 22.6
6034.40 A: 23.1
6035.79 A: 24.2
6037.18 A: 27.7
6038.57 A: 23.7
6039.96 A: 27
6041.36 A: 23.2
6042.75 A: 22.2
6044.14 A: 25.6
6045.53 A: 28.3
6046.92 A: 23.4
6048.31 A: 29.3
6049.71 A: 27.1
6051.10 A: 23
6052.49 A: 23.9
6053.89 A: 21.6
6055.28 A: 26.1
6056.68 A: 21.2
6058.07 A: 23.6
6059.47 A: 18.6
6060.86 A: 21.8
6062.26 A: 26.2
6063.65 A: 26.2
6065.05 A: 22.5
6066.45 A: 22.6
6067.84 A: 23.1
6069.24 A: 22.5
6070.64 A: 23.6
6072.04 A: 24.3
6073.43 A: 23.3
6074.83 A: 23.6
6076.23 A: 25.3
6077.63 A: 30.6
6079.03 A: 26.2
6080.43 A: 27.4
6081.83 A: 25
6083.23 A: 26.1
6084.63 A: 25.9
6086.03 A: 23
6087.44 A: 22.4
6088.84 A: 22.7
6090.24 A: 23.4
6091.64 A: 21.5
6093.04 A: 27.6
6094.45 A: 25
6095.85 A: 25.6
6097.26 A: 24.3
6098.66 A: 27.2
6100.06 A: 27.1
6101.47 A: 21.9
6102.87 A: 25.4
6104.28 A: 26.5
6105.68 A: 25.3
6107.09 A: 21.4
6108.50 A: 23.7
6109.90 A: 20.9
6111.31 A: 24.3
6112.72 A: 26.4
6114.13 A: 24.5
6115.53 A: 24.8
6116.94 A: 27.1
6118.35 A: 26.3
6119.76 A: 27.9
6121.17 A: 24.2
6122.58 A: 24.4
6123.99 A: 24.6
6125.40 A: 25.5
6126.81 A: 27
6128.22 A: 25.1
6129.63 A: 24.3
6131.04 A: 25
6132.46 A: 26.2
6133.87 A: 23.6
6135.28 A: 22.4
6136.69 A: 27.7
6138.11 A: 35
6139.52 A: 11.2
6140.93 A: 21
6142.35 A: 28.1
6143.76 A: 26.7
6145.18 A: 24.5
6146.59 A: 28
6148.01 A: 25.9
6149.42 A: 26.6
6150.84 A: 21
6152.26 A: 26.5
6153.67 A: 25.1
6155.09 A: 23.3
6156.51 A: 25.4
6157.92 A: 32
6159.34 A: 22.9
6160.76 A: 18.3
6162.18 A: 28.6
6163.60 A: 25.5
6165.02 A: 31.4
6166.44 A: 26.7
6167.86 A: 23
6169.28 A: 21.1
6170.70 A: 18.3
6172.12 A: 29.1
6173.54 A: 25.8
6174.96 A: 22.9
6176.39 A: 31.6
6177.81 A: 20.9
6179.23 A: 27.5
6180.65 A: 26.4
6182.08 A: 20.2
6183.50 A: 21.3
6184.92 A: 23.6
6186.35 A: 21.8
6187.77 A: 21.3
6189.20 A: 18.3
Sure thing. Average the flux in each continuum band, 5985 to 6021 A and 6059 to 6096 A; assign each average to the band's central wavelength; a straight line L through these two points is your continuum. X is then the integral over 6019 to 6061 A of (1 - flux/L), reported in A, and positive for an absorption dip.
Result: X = 1.7 A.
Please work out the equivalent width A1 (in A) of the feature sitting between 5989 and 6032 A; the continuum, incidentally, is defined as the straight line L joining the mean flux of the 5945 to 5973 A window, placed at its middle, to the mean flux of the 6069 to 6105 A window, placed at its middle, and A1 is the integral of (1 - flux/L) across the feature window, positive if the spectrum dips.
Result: 1.5 A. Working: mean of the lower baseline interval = 24.8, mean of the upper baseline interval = 24.9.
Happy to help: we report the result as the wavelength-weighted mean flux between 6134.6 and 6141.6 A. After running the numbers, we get 23.5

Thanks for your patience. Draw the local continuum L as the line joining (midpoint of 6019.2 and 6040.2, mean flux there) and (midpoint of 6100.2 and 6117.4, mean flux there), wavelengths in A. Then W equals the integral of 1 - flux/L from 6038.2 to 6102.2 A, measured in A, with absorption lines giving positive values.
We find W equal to -2.3 A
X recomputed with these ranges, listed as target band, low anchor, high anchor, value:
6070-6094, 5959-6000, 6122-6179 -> 0.2 A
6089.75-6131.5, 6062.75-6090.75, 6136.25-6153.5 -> -0.2 A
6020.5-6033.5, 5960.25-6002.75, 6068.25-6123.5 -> 1.6 A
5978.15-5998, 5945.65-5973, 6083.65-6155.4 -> -0.1 A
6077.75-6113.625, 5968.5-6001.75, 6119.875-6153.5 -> 0.4 A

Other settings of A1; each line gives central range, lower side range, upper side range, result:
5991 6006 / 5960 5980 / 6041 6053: -0.7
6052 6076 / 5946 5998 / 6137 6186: 1.4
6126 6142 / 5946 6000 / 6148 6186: 0.2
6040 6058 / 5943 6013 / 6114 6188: 0.2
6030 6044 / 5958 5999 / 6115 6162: 0.5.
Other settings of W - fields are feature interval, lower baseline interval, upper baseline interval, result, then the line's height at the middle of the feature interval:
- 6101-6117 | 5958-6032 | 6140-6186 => 0.3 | 24.7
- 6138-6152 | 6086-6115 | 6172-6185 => 0.1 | 24.6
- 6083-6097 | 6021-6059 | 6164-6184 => -0.1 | 24.1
